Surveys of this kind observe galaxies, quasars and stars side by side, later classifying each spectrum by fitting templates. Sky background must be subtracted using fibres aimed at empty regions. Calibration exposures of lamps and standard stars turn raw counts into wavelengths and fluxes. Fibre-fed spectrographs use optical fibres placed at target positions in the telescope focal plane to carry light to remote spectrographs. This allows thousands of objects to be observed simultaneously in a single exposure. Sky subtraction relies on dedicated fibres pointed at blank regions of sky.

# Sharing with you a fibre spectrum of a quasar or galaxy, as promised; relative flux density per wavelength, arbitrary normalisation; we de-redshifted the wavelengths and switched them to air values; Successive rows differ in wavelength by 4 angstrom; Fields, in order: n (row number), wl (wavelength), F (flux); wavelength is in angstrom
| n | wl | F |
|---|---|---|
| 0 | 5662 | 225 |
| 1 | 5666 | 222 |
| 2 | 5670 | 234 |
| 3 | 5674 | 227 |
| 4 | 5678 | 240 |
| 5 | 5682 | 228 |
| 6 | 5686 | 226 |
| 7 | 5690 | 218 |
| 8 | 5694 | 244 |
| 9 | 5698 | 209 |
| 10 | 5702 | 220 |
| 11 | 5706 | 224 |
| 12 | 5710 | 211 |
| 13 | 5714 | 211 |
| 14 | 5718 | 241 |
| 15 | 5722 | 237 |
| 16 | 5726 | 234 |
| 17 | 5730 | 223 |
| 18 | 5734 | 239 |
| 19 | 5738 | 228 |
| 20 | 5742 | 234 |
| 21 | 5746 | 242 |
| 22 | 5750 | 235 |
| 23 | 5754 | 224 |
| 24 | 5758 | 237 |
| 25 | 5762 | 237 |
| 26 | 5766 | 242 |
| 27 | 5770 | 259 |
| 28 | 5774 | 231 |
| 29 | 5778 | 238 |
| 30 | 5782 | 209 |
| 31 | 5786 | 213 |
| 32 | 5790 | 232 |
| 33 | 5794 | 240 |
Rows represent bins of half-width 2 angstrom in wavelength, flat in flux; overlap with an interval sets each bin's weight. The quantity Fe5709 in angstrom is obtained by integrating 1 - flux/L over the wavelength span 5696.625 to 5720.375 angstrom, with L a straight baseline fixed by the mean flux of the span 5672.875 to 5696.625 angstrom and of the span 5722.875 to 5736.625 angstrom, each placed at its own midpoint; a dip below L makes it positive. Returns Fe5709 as 1.2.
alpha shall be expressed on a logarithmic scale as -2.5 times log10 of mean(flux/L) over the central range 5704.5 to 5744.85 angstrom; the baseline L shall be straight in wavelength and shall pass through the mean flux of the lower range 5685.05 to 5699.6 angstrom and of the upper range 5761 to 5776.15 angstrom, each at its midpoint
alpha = 0.017 mag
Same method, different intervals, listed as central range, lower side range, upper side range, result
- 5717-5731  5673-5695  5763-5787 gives -0.01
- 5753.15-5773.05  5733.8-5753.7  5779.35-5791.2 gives -0.06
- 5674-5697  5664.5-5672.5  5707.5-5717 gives -0.03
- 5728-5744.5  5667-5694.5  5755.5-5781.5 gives 0.02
